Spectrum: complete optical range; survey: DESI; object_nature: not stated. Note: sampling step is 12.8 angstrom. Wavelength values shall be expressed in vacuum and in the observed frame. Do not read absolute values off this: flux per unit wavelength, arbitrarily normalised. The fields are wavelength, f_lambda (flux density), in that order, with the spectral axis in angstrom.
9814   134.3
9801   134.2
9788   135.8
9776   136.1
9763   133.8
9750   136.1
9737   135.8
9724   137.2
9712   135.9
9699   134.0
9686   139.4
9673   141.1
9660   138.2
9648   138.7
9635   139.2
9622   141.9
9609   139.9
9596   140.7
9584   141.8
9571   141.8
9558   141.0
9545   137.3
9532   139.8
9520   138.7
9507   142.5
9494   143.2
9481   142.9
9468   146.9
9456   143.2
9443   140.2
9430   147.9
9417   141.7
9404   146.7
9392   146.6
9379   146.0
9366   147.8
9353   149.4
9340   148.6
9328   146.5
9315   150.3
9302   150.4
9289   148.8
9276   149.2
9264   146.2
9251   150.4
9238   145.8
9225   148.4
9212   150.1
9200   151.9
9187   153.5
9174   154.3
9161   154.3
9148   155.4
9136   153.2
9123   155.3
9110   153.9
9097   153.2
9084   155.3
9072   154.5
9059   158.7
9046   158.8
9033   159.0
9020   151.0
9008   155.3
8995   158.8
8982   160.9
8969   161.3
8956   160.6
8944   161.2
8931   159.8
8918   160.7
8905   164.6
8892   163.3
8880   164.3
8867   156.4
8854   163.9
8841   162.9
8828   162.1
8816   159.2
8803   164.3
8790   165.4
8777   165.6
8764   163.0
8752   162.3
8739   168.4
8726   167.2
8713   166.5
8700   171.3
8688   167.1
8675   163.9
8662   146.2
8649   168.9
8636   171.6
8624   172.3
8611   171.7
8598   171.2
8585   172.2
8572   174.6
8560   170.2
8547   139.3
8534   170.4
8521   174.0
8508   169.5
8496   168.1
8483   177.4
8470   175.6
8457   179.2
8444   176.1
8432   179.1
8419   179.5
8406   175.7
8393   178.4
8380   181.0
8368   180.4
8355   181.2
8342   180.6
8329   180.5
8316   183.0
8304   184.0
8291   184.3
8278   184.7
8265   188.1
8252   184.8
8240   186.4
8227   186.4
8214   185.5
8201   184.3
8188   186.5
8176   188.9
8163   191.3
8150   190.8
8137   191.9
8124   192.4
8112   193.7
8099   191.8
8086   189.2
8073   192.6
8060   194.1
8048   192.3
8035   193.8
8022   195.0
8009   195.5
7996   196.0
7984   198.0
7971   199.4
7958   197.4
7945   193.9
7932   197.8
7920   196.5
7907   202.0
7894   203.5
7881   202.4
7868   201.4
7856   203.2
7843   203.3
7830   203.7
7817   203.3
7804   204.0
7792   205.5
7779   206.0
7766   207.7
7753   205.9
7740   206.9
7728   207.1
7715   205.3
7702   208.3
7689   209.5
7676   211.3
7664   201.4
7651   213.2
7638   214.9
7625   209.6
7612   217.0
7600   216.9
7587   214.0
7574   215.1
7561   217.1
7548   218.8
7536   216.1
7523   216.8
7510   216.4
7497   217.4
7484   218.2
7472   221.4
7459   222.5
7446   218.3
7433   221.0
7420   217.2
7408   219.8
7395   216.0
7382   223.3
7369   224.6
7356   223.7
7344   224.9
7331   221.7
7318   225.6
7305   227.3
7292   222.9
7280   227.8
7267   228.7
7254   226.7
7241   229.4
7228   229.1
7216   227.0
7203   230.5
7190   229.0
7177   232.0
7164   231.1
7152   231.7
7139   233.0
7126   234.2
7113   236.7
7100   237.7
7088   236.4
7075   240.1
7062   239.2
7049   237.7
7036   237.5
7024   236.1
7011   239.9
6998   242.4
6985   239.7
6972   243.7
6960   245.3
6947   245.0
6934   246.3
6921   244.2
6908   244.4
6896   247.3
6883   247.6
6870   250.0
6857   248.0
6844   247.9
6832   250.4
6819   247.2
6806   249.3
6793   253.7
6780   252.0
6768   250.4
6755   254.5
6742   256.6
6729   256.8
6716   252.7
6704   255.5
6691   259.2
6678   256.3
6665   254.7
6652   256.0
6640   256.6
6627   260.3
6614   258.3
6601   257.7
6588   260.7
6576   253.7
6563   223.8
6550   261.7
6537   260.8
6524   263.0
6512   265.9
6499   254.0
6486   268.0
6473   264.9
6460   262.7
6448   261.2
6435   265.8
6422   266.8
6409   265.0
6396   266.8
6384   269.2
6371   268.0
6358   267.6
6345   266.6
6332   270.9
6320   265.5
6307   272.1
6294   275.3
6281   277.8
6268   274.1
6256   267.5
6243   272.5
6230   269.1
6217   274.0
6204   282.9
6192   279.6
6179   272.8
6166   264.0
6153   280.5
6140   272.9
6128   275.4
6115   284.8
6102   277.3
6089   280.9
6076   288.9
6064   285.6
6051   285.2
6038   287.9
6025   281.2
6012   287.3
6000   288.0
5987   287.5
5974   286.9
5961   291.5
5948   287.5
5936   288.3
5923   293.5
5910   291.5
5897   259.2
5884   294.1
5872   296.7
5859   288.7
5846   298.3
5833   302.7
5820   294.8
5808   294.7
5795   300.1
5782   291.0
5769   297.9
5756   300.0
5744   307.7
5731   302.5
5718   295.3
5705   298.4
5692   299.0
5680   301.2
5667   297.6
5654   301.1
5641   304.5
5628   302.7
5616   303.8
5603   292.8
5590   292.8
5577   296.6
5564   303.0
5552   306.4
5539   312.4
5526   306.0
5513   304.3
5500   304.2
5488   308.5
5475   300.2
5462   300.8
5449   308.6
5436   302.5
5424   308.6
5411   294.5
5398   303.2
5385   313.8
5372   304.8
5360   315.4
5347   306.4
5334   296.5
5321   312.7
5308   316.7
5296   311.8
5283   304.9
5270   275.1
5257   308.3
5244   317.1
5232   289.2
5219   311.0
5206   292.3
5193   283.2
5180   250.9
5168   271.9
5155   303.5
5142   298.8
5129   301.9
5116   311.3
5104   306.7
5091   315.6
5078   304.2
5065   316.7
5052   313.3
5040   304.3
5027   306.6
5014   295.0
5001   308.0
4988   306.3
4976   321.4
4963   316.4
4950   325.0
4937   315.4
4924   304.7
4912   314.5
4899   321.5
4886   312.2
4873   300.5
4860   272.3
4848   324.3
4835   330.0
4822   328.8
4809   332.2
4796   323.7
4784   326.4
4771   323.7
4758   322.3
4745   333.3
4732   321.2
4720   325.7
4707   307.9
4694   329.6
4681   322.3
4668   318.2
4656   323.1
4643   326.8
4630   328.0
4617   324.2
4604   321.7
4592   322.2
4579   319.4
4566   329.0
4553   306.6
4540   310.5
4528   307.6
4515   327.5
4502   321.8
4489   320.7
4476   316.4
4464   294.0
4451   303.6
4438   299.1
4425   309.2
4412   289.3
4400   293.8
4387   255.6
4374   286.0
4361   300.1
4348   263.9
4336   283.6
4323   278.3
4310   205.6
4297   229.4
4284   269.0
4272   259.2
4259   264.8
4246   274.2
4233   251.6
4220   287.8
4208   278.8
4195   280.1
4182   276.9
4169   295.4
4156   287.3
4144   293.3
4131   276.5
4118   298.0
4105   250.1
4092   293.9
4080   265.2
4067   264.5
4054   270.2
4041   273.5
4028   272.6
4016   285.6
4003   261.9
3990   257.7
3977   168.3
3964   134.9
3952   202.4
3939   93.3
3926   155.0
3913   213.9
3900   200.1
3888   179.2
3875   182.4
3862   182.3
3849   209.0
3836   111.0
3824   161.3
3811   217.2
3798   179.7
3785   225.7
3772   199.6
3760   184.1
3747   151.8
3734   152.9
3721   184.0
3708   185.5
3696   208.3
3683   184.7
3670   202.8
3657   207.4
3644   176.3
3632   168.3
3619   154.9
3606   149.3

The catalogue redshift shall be 0.00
